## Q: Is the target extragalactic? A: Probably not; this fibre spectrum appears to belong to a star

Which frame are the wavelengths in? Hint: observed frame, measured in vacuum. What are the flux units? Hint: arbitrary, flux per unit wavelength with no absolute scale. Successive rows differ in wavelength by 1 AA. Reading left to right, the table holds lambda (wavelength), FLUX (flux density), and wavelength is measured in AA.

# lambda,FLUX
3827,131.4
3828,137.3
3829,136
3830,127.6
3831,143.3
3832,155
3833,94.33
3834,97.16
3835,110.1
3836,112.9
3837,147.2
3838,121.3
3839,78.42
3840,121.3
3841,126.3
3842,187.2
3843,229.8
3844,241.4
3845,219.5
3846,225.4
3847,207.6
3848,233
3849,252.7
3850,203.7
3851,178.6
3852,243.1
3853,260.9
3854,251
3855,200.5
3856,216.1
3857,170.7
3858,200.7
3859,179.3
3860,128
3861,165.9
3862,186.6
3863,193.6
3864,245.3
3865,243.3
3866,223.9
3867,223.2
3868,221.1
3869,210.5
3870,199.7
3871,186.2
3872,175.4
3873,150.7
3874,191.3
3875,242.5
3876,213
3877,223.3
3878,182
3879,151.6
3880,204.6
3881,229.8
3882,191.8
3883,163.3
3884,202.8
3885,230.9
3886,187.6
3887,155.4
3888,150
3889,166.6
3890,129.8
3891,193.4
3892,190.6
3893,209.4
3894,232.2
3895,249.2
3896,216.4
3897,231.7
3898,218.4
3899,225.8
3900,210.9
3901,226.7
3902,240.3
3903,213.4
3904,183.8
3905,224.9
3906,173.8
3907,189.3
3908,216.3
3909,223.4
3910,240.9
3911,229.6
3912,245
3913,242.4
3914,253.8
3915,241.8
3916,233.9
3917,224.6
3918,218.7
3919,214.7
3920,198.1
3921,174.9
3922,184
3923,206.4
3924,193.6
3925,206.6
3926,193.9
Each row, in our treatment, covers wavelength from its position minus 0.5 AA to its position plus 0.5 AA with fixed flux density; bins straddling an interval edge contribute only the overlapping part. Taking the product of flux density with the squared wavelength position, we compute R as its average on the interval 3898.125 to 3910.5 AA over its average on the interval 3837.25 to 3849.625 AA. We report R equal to 1.19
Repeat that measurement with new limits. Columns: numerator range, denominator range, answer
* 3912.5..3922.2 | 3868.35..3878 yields 1.13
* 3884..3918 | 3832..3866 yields 1.18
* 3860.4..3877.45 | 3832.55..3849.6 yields 1.26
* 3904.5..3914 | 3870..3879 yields 1.17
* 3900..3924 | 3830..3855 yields 1.27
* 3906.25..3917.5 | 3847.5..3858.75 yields 1.08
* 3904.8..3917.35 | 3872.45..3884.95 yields 1.17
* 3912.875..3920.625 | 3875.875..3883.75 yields 1.19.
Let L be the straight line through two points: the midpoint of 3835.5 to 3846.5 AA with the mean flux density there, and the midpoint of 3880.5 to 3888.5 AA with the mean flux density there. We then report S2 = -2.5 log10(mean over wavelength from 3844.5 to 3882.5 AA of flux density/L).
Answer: -0.17 mag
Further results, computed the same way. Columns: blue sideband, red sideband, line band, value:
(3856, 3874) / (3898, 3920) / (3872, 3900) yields 0.056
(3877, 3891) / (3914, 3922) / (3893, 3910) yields -0.096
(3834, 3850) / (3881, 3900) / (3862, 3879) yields -0.099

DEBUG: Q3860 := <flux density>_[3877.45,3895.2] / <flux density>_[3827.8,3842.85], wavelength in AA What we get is 1.5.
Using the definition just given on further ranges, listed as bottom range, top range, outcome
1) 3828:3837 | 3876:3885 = 1.58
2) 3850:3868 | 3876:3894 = 0.91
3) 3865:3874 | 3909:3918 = 1.18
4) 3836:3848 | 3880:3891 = 1.05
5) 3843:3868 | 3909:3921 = 1.07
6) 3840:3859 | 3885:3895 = 0.88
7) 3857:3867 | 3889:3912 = 1.08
